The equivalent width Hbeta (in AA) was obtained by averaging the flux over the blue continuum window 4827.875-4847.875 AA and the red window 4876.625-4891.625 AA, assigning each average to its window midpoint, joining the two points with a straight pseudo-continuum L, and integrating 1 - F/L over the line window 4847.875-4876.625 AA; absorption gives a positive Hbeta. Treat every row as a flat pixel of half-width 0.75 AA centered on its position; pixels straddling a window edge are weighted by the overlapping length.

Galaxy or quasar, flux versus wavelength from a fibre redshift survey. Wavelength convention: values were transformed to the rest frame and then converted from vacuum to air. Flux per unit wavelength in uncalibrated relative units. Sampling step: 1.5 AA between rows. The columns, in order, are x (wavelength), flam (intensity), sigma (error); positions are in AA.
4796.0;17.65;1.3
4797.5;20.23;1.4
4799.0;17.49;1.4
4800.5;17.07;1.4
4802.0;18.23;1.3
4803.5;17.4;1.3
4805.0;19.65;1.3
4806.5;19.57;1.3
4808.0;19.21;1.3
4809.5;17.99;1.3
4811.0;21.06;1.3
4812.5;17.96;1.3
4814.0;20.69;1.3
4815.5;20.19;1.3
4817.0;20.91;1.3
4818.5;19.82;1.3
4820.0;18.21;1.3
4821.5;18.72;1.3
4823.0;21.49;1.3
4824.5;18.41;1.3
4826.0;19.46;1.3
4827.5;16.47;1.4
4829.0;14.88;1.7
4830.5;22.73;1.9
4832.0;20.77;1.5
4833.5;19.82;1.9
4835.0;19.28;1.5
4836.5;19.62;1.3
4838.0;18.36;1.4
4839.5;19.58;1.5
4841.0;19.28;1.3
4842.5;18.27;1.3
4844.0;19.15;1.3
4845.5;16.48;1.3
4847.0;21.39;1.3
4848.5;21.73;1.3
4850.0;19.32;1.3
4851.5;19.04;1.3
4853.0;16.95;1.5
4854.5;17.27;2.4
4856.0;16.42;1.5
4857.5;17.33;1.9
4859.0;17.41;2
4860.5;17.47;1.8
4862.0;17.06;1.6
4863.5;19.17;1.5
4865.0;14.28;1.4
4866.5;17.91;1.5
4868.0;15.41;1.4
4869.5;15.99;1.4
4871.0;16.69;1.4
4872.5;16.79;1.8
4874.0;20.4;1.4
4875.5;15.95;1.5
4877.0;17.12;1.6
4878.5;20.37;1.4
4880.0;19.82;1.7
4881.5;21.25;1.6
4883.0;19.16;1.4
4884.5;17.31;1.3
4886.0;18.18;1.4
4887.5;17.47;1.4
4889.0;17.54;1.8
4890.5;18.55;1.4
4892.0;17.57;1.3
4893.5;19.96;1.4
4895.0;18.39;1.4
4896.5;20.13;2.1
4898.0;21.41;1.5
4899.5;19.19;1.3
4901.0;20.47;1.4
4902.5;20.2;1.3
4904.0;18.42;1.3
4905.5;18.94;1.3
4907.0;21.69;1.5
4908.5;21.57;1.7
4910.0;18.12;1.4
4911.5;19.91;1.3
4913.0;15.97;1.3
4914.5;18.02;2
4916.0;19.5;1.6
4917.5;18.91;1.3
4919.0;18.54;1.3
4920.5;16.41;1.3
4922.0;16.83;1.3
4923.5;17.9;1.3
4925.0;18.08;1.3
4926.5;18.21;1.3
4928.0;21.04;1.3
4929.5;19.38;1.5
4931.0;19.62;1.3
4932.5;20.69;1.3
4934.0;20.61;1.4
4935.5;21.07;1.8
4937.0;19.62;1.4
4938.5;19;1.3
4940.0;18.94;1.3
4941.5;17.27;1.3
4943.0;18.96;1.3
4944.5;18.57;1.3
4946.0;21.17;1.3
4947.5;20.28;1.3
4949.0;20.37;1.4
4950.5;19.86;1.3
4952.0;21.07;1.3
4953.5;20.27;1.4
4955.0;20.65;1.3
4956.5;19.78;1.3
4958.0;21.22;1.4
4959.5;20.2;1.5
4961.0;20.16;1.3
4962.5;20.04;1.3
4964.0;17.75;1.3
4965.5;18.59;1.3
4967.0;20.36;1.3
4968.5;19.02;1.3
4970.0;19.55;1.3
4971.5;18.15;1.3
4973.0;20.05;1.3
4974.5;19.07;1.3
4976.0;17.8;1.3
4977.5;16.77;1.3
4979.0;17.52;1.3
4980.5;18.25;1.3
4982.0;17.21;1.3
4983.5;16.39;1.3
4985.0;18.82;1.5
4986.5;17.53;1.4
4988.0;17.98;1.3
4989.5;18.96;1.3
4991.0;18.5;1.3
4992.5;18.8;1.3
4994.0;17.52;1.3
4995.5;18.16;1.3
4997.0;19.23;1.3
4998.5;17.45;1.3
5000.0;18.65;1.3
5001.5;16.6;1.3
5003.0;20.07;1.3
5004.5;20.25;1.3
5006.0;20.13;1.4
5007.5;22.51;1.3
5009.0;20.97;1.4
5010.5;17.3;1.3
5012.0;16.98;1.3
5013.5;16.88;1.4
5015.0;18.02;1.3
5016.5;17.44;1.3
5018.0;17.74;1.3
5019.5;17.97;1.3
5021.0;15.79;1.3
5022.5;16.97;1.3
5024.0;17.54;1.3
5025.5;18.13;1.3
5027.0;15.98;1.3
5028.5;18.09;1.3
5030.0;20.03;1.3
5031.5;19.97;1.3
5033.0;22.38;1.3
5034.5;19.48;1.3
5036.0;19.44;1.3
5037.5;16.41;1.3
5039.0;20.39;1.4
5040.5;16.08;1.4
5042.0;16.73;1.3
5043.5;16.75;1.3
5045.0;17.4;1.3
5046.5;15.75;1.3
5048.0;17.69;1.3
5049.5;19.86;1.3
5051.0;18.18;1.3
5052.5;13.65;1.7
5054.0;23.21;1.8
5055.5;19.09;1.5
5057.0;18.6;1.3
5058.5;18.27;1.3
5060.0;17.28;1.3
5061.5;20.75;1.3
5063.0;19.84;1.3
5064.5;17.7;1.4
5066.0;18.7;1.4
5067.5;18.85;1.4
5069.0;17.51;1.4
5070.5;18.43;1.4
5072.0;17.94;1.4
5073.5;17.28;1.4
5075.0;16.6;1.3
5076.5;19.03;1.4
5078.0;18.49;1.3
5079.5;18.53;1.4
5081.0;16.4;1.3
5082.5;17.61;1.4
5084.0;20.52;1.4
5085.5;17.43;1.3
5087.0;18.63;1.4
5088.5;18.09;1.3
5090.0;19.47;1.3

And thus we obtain 2.2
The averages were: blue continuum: 19.2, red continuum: 18.7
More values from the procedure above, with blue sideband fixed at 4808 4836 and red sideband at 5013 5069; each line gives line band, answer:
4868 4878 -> 1.0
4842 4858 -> 0.6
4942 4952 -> -0.6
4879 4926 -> 0.1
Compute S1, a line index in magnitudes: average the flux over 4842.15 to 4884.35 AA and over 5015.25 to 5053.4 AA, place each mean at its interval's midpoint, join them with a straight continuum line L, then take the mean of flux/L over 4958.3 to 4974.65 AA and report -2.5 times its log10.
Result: -0.087 mag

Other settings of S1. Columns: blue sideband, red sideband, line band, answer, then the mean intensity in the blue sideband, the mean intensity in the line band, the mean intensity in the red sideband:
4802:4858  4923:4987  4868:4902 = 0.03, 19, 18.6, 19.2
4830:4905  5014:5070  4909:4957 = -0.04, 18.6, 19.2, 18.2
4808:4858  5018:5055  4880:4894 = 0.01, 19.1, 18.6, 18.1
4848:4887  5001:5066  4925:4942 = -0.08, 17.9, 19.6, 18.4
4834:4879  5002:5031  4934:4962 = -0.10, 18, 19.9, 18.4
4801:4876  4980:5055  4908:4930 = -0.01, 18.6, 18.5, 18.2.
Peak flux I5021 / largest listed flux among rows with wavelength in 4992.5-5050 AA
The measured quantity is 22.51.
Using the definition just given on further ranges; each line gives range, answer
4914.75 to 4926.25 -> 19.5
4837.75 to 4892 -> 21.73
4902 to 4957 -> 21.69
